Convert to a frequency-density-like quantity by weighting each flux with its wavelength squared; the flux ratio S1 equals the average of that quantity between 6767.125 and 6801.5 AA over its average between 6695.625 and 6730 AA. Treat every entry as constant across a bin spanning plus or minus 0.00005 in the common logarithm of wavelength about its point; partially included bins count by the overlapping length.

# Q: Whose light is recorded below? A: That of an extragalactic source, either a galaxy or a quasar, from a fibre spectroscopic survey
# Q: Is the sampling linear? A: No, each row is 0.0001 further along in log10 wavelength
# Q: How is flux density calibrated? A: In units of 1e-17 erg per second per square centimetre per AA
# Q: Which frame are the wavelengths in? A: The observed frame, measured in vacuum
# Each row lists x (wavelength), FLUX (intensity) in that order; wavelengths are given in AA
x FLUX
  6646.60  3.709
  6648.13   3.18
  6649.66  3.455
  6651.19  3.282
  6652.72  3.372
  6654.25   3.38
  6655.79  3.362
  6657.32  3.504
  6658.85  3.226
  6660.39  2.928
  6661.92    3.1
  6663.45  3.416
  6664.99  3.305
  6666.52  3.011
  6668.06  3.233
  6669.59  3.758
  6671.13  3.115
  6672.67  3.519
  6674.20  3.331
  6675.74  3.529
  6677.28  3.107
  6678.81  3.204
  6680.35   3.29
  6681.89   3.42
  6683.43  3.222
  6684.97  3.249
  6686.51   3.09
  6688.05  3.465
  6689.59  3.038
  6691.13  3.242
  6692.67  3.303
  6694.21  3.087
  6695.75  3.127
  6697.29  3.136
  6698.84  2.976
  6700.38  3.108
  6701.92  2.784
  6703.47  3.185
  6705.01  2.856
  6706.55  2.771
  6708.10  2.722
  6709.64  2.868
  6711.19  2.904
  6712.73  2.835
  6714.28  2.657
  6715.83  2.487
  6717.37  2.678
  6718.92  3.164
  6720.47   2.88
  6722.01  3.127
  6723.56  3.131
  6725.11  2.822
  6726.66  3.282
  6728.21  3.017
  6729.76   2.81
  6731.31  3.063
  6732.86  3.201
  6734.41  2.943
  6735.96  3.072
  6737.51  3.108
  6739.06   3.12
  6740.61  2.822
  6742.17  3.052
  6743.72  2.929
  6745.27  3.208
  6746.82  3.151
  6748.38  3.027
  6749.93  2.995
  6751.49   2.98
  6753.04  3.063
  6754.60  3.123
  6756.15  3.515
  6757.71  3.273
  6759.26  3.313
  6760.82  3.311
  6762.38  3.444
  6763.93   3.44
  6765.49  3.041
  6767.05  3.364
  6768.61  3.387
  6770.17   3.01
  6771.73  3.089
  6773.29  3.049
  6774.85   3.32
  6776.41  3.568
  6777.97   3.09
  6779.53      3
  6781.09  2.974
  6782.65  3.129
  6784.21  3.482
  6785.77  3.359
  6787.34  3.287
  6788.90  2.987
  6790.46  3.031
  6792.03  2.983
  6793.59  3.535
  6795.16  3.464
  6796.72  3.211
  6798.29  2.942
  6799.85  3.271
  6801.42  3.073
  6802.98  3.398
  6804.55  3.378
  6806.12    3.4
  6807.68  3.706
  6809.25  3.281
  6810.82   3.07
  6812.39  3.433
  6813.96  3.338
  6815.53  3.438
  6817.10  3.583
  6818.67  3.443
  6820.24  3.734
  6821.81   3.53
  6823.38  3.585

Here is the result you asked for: 1.1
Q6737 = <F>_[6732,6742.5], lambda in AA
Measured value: 3.04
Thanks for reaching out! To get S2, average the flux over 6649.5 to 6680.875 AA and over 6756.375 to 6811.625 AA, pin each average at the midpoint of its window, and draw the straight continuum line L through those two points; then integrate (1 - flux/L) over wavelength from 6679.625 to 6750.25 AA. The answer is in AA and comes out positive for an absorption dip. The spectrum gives 5.4 AA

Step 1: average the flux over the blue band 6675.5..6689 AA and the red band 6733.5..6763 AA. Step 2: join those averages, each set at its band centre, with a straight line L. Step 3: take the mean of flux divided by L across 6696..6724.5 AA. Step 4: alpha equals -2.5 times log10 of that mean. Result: 0.108 mag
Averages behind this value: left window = 3.27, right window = 3.13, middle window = 2.91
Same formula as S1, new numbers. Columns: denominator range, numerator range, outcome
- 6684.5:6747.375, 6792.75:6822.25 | 1.15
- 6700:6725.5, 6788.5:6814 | 1.16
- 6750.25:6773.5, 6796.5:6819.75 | 1.05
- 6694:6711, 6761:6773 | 1.12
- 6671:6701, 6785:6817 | 1.05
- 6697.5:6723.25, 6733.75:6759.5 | 1.09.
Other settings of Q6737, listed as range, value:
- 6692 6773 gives 3.05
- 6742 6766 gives 3.18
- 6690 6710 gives 3.02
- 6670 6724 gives 3.08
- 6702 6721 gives 2.83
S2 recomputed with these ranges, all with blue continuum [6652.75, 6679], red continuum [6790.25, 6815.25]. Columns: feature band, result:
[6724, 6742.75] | 1.52 AA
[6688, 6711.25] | 1.91 AA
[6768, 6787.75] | 0.50 AA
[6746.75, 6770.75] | 0.55 AA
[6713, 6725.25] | 1.59 AA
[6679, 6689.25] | 0.08 AA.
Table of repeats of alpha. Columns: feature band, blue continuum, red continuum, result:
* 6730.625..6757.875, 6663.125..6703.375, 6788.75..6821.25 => 0.065 mag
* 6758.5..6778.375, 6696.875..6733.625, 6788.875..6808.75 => -0.040 mag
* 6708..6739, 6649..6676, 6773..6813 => 0.118 mag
